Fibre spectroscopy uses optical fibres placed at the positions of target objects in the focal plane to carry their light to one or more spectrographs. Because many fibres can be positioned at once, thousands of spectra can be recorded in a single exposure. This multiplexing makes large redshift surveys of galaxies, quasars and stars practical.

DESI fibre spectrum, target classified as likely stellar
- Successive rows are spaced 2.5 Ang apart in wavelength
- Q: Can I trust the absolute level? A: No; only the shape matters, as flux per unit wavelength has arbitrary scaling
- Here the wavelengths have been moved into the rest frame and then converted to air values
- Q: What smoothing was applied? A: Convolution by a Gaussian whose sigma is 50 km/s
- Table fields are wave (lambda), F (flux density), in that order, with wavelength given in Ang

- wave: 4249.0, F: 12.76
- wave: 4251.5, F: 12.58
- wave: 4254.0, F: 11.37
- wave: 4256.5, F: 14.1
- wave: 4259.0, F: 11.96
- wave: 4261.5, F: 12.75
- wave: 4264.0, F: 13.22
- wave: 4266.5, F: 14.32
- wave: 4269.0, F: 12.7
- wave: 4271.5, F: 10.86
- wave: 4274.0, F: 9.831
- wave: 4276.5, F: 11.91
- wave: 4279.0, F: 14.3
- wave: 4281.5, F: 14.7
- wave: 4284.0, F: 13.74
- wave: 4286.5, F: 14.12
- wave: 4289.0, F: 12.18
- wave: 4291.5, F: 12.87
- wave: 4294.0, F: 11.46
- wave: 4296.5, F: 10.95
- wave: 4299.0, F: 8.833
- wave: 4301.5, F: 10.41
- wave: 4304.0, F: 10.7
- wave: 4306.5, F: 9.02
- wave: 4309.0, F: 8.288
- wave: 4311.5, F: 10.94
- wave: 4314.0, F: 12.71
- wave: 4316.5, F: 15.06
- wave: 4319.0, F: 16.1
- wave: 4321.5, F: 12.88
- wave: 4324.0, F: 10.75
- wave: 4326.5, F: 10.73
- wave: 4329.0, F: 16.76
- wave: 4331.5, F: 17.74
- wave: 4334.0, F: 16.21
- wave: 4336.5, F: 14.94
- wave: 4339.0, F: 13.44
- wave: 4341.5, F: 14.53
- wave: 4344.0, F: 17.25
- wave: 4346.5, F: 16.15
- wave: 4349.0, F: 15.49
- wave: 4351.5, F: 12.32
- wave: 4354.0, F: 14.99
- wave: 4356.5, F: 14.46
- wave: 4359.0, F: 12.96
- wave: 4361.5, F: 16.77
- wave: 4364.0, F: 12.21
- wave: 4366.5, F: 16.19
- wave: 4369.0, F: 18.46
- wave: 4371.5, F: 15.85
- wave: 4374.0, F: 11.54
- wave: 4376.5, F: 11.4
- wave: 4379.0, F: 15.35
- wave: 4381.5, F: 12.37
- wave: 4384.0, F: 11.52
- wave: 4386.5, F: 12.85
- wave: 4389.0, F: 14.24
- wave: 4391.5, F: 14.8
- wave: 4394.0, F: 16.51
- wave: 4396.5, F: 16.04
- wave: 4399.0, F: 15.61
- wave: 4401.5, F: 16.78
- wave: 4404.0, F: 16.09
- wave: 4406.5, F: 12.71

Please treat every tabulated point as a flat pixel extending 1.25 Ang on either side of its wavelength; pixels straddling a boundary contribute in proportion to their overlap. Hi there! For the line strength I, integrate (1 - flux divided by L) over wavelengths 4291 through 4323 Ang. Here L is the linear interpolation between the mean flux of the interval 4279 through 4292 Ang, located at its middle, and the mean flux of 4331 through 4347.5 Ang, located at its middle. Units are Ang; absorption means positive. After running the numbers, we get 6.5 Ang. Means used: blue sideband 13.6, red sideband 15.7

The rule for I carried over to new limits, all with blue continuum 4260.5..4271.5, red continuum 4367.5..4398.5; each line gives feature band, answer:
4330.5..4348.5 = -2.5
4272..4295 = 0.8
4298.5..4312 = 3.8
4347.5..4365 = -0.3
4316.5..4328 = 0.5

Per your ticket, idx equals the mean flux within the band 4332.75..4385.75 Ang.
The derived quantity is 14.5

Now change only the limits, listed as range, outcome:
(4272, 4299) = 12.4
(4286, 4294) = 12.7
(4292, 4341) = 12.6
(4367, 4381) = 14.5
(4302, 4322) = 11.9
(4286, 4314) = 10.9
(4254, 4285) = 12.8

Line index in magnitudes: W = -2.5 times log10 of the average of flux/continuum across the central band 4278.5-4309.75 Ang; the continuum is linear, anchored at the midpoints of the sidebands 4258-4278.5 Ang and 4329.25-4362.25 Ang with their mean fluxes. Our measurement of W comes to 0.13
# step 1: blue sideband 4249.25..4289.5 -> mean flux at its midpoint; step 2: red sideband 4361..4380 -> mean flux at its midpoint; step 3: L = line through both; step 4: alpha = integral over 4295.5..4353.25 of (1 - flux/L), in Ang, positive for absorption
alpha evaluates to 2.8 Ang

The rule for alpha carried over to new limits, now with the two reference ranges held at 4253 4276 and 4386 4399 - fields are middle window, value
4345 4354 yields -0.39 Ang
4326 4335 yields -1.29 Ang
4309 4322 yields 0.36 Ang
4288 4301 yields 1.79 Ang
